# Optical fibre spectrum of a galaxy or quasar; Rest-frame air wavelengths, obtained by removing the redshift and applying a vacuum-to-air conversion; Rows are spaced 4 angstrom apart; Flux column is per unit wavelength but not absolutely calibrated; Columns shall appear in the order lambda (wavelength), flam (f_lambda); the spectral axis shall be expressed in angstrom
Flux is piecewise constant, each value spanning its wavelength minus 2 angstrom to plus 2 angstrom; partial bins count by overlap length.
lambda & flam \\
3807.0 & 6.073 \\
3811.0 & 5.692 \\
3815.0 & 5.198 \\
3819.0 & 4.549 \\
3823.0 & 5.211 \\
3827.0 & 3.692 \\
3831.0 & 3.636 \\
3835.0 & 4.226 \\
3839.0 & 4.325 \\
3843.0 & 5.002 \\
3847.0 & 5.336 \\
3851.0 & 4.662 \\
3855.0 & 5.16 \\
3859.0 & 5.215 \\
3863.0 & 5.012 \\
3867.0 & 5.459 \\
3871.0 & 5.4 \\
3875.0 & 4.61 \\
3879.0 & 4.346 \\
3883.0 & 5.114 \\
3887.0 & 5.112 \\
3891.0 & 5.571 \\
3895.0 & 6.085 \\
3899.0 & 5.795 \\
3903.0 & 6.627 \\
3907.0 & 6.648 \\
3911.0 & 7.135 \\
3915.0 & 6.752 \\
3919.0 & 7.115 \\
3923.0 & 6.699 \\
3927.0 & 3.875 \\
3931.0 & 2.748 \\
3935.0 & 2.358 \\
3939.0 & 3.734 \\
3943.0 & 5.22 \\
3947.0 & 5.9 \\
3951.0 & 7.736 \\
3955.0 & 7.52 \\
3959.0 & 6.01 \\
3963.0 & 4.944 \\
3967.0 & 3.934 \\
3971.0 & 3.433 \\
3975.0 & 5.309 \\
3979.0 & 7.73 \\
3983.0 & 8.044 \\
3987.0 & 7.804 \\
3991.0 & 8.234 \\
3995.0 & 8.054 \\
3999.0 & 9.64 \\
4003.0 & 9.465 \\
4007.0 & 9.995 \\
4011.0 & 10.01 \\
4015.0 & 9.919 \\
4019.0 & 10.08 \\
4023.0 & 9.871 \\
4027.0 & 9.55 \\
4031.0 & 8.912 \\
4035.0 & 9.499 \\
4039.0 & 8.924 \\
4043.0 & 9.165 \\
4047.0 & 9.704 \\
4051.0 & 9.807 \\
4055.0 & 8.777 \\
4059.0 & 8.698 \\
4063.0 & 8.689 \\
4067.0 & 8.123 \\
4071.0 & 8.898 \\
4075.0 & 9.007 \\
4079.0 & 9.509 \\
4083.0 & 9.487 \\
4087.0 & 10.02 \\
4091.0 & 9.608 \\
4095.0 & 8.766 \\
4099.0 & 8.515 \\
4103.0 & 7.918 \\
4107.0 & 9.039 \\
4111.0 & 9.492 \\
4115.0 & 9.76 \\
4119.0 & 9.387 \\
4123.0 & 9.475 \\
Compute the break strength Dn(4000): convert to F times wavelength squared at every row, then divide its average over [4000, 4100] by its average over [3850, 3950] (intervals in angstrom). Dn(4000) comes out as 1.89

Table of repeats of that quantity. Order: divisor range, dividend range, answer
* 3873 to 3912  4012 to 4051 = 1.80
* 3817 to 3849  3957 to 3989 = 1.41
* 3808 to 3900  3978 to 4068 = 1.99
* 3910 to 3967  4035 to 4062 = 1.77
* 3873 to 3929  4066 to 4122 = 1.73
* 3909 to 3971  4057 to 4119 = 1.81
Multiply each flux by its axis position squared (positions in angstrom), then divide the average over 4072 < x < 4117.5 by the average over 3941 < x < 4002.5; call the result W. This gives 1.45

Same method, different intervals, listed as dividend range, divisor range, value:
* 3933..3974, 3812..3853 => 1.17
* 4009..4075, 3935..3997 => 1.57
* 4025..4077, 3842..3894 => 1.95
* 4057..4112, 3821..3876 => 2.11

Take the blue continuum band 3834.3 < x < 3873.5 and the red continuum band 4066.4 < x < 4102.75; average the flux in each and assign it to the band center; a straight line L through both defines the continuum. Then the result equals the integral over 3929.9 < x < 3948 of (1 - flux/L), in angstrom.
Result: 7.2 angstrom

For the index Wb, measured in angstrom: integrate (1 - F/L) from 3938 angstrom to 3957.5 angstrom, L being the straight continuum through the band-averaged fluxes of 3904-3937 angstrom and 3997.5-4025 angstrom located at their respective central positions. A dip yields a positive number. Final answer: 2.0 angstrom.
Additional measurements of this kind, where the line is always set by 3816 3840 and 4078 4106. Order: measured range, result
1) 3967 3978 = 3.7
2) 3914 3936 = 3.9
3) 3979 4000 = -2.9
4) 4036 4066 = -2.7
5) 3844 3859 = -1.1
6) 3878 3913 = -2.0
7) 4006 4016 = -3.1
